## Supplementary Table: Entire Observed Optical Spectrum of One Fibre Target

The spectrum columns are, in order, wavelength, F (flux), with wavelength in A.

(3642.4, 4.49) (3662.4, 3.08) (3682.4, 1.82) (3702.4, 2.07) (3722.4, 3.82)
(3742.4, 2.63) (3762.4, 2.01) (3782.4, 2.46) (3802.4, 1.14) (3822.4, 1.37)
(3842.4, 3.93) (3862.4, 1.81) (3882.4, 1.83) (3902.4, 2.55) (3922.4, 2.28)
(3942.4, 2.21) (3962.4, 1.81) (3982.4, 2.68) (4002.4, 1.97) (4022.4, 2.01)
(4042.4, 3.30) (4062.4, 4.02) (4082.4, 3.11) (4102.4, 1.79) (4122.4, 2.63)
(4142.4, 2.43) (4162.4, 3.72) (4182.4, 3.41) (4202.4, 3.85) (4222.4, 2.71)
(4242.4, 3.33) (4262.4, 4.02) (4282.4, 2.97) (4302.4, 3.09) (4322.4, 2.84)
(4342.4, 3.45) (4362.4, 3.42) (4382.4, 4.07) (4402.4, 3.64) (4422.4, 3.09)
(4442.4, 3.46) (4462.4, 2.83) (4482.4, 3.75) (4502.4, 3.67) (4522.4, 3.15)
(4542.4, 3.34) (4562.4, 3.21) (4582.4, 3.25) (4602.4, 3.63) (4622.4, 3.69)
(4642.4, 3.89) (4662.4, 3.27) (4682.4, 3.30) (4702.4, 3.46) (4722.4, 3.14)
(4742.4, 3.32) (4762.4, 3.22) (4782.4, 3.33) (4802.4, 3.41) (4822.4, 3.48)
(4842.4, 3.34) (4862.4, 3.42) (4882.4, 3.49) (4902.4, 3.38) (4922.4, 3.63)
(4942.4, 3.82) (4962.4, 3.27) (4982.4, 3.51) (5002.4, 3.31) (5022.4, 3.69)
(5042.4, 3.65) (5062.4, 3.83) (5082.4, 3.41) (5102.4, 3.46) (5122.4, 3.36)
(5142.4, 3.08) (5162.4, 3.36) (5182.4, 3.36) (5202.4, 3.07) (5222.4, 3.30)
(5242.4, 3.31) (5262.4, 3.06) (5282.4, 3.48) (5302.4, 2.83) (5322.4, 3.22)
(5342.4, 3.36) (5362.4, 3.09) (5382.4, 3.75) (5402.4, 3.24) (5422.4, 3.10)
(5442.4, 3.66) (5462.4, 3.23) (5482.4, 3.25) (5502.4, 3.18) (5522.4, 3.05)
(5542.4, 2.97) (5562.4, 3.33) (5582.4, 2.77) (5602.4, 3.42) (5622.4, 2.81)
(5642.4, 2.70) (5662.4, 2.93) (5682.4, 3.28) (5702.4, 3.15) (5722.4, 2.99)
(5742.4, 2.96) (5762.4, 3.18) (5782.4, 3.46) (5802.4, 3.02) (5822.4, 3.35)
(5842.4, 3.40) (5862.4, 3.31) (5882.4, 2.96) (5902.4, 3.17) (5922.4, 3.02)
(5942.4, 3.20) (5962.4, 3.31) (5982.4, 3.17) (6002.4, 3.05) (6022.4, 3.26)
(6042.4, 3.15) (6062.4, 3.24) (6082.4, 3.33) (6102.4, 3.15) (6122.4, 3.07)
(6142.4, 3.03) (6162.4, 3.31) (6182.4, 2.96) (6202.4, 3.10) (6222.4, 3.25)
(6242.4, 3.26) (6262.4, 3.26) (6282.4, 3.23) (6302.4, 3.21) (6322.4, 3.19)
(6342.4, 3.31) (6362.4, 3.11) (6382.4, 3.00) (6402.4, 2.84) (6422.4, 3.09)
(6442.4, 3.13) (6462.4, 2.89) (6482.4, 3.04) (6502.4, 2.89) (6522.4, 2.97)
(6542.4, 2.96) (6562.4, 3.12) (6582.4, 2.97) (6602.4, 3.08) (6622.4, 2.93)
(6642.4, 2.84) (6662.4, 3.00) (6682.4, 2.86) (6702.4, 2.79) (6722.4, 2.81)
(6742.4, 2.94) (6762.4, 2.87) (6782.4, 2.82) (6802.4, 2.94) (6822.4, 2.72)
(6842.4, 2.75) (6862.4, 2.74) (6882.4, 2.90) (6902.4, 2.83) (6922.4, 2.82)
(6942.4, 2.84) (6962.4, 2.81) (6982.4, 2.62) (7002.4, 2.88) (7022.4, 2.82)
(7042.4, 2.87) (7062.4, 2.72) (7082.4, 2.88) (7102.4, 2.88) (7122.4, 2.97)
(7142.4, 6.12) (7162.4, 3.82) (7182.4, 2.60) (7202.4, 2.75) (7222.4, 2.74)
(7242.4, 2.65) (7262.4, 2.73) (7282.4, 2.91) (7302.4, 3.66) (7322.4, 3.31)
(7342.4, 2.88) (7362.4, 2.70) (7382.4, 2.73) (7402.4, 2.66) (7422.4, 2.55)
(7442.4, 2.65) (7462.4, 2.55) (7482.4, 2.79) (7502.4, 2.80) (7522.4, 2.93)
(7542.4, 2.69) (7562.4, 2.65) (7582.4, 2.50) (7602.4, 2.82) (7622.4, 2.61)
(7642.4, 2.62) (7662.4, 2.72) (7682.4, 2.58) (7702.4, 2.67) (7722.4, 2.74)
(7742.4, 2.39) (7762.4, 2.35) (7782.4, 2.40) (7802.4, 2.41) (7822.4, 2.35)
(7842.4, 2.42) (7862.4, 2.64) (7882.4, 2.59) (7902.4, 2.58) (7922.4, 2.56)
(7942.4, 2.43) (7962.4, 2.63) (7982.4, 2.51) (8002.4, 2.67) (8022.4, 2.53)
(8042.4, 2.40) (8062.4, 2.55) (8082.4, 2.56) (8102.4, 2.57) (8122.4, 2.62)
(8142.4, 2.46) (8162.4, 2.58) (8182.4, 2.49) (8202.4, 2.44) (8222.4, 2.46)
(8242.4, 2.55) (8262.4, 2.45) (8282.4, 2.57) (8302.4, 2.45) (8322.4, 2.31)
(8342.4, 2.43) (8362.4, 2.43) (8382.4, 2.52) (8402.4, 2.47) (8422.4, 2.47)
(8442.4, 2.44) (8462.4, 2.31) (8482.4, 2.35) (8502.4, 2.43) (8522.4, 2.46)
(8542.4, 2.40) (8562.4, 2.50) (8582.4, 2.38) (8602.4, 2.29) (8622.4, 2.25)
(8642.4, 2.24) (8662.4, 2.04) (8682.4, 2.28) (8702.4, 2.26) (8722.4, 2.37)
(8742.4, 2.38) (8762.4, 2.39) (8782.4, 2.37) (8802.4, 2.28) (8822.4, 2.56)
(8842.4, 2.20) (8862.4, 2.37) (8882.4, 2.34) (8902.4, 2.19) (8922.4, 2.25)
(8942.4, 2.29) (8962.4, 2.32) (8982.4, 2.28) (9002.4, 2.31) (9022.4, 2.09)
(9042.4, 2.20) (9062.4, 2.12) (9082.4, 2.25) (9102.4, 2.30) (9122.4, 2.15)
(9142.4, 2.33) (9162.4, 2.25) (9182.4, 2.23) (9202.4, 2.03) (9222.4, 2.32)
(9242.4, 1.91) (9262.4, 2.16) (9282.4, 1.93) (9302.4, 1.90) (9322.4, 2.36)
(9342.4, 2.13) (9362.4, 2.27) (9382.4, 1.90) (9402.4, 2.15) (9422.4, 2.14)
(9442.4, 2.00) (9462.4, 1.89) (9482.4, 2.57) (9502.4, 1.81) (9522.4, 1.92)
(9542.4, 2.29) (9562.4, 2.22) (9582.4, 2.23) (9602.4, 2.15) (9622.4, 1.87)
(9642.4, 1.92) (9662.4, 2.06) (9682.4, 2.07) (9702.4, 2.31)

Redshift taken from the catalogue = 0.09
